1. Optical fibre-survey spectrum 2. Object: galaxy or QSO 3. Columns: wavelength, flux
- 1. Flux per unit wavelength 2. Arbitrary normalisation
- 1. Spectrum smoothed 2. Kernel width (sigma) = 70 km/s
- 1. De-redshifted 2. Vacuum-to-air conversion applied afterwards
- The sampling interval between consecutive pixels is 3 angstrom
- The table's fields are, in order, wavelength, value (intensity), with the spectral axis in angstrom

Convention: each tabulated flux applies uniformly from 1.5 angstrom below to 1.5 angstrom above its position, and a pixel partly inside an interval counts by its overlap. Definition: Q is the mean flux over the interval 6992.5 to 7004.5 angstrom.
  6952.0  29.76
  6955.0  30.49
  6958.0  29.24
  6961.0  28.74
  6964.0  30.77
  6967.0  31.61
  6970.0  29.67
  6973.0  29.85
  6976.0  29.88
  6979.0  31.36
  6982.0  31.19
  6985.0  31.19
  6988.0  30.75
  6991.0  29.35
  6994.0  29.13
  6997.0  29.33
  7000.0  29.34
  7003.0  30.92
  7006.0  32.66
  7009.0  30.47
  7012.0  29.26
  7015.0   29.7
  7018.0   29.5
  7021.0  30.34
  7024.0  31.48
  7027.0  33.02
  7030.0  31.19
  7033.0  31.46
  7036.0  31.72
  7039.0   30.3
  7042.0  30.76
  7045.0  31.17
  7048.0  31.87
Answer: 29.7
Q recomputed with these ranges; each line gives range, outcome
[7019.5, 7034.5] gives 31.5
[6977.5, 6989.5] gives 31.1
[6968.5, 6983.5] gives 30.4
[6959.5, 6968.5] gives 30.4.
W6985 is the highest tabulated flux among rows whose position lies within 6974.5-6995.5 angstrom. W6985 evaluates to 31.36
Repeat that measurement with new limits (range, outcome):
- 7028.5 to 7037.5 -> 31.72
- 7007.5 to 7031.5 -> 33.02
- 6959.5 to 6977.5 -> 31.61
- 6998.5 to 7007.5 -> 32.66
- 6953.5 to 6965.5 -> 30.77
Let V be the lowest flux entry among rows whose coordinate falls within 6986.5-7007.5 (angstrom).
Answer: 29.13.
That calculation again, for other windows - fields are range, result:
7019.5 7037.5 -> 30.34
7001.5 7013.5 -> 29.26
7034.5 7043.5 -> 30.3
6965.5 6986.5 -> 29.67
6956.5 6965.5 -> 28.74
